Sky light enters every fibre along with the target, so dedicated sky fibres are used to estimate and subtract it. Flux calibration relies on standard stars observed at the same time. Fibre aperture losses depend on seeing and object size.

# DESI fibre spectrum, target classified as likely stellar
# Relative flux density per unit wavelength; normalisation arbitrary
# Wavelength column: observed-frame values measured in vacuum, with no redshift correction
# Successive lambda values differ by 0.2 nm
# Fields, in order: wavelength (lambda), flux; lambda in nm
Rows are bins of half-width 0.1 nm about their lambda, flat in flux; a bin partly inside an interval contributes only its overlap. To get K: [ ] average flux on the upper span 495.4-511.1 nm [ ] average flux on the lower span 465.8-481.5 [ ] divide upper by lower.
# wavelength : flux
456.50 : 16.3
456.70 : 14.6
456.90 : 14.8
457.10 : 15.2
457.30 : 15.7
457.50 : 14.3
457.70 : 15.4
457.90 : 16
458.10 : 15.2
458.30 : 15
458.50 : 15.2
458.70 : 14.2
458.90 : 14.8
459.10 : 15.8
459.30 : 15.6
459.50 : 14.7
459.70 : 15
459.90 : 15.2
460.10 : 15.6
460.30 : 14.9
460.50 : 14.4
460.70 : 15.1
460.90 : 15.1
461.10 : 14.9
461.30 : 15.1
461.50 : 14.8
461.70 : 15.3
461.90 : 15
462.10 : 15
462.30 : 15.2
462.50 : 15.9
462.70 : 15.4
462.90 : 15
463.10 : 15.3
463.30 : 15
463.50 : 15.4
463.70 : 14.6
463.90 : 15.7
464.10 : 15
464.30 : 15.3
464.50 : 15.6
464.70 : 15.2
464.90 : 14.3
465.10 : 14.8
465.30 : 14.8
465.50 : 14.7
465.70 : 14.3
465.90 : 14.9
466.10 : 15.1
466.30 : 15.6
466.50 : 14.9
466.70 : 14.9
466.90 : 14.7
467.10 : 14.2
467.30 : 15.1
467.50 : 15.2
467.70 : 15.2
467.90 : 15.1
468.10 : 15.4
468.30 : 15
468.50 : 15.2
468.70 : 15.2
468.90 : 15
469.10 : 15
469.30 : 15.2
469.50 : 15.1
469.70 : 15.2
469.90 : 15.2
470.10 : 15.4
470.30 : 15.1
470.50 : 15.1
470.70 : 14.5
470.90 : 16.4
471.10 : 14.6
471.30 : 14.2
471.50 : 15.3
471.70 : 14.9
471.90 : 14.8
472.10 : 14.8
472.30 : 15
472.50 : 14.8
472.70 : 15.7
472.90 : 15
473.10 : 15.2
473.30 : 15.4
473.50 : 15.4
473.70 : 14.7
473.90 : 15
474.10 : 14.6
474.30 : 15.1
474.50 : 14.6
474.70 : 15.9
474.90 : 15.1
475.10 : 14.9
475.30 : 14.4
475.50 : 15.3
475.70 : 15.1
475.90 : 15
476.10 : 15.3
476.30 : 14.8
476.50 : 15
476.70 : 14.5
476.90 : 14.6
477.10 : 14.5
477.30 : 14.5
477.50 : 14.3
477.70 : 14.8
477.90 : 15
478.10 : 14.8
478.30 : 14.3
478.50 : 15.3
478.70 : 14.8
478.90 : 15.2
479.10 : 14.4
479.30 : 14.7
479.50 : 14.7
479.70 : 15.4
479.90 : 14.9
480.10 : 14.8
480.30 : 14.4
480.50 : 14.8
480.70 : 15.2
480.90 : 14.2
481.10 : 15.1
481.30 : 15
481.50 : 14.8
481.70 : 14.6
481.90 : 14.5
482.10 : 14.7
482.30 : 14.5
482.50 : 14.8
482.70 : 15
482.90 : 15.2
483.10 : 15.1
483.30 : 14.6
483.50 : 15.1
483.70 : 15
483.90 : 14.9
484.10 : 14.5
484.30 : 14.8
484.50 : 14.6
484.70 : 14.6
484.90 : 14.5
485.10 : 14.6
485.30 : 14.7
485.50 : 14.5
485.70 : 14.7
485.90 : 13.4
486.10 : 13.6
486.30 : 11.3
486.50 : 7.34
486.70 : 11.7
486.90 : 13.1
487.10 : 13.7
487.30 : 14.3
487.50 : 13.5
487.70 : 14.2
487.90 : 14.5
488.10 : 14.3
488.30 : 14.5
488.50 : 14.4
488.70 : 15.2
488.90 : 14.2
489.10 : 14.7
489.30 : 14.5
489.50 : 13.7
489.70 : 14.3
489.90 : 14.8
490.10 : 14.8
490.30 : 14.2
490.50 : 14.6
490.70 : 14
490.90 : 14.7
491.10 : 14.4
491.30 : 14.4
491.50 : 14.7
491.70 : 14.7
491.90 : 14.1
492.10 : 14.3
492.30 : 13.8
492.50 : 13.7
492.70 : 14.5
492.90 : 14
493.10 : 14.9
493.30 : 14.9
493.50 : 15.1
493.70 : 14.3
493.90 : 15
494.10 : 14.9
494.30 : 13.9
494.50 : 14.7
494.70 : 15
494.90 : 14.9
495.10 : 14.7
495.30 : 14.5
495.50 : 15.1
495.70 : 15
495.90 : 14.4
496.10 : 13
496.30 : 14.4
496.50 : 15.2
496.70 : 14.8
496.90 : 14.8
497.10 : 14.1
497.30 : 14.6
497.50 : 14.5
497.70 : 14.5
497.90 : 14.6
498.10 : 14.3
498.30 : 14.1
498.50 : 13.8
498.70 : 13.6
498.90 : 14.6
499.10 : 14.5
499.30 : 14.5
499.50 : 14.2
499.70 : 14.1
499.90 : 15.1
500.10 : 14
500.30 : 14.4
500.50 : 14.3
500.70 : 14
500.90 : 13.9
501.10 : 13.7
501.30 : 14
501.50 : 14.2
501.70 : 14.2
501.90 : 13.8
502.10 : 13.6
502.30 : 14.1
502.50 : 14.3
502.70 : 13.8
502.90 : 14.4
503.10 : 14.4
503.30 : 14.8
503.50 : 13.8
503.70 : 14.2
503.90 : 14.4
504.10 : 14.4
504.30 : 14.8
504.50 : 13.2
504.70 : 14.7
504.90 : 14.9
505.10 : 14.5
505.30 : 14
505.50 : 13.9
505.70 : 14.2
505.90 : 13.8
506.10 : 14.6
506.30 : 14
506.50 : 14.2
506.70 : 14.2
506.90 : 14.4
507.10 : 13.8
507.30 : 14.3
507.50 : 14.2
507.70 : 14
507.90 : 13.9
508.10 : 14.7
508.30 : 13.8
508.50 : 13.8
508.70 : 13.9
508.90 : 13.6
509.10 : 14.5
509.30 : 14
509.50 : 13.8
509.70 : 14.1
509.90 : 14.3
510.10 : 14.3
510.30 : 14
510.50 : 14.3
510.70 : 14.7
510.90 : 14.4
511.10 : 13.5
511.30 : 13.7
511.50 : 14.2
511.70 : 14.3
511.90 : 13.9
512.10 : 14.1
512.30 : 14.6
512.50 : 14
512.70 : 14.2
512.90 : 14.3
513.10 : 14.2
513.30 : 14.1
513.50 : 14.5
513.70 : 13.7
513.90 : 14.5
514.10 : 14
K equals 0.95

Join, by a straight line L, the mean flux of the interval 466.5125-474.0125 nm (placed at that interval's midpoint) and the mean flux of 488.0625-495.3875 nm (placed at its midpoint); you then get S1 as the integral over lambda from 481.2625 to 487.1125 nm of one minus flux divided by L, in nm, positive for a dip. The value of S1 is 0.23 nm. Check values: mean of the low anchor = 15.1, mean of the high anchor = 14.5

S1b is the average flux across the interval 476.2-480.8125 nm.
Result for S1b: 14.8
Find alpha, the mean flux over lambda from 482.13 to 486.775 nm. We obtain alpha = 14.1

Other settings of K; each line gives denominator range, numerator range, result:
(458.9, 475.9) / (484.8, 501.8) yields 0.94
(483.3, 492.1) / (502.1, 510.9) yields 1.01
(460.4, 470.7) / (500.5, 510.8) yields 0.94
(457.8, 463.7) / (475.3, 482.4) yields 0.98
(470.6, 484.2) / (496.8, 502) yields 0.96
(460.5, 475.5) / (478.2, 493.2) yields 0.95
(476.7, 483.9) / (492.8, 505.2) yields 0.97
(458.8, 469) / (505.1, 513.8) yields 0.94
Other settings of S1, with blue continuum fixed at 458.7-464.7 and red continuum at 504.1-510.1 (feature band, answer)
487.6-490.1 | 0.016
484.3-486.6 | 0.177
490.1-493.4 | 0.024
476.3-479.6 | 0.017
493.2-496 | -0.062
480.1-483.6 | -0.023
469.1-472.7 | -0.026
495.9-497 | -0.004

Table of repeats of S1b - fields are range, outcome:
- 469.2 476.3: 15.1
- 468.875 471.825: 15.1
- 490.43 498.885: 14.5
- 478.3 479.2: 14.9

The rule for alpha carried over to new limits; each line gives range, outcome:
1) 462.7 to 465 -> 15.1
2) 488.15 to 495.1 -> 14.5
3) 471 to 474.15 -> 15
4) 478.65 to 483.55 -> 14.8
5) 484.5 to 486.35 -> 14.1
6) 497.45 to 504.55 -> 14.2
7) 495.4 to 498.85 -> 14.4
